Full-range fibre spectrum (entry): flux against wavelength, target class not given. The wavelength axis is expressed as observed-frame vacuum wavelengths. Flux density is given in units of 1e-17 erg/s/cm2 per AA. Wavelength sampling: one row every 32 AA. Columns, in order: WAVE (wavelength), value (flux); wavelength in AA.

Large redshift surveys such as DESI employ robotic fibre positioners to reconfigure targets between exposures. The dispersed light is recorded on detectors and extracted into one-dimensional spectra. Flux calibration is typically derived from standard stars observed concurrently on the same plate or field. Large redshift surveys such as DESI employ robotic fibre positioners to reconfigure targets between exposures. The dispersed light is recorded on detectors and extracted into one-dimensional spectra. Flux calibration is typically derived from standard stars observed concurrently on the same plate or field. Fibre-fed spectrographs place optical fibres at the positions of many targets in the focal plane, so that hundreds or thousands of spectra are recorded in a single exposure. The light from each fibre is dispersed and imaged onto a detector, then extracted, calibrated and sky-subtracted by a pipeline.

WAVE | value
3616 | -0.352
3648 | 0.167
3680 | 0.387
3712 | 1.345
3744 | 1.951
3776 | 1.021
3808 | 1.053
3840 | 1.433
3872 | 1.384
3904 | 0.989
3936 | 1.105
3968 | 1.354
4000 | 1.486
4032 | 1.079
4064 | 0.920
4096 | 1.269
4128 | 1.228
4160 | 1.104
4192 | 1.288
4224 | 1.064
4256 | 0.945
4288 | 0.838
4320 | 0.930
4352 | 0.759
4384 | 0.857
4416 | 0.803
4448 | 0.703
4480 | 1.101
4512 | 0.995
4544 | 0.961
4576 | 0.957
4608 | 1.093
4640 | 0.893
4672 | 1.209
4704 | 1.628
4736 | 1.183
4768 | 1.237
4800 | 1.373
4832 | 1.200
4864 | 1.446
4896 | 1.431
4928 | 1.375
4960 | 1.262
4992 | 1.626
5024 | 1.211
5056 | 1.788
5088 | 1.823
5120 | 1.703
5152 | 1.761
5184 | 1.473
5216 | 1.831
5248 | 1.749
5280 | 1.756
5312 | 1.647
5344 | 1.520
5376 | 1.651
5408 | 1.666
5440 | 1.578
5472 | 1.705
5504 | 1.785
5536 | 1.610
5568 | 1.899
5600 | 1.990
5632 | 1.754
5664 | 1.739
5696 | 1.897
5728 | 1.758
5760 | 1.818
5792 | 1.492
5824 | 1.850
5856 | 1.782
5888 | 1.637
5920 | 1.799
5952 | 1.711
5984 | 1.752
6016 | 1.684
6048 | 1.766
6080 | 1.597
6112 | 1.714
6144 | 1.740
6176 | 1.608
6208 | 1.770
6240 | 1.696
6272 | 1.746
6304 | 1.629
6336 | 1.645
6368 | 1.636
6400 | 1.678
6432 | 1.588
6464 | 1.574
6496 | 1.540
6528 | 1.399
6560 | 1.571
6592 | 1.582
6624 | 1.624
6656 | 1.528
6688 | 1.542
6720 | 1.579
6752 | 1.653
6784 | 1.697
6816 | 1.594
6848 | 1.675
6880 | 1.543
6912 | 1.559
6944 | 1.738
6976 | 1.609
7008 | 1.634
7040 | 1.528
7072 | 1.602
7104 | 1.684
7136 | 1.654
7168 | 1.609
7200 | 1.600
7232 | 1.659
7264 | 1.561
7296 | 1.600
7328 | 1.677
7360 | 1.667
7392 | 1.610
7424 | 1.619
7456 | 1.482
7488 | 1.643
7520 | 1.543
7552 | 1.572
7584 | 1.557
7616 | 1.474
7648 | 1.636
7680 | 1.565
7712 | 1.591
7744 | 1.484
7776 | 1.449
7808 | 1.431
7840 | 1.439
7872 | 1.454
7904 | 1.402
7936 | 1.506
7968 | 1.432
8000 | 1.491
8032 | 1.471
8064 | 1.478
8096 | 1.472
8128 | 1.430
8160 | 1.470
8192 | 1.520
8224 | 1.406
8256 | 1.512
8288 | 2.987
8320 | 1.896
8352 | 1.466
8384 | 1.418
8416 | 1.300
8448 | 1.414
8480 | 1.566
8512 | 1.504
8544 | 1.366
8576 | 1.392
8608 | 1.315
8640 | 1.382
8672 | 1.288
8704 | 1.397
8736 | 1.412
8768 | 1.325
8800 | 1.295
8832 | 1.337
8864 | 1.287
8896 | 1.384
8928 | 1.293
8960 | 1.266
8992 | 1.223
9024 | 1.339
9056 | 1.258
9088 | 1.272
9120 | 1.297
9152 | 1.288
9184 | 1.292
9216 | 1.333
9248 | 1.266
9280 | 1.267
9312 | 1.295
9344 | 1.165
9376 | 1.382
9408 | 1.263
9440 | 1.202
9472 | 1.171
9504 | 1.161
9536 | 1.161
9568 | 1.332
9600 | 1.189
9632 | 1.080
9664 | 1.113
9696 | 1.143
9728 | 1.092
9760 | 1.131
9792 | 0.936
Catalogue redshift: 0.263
